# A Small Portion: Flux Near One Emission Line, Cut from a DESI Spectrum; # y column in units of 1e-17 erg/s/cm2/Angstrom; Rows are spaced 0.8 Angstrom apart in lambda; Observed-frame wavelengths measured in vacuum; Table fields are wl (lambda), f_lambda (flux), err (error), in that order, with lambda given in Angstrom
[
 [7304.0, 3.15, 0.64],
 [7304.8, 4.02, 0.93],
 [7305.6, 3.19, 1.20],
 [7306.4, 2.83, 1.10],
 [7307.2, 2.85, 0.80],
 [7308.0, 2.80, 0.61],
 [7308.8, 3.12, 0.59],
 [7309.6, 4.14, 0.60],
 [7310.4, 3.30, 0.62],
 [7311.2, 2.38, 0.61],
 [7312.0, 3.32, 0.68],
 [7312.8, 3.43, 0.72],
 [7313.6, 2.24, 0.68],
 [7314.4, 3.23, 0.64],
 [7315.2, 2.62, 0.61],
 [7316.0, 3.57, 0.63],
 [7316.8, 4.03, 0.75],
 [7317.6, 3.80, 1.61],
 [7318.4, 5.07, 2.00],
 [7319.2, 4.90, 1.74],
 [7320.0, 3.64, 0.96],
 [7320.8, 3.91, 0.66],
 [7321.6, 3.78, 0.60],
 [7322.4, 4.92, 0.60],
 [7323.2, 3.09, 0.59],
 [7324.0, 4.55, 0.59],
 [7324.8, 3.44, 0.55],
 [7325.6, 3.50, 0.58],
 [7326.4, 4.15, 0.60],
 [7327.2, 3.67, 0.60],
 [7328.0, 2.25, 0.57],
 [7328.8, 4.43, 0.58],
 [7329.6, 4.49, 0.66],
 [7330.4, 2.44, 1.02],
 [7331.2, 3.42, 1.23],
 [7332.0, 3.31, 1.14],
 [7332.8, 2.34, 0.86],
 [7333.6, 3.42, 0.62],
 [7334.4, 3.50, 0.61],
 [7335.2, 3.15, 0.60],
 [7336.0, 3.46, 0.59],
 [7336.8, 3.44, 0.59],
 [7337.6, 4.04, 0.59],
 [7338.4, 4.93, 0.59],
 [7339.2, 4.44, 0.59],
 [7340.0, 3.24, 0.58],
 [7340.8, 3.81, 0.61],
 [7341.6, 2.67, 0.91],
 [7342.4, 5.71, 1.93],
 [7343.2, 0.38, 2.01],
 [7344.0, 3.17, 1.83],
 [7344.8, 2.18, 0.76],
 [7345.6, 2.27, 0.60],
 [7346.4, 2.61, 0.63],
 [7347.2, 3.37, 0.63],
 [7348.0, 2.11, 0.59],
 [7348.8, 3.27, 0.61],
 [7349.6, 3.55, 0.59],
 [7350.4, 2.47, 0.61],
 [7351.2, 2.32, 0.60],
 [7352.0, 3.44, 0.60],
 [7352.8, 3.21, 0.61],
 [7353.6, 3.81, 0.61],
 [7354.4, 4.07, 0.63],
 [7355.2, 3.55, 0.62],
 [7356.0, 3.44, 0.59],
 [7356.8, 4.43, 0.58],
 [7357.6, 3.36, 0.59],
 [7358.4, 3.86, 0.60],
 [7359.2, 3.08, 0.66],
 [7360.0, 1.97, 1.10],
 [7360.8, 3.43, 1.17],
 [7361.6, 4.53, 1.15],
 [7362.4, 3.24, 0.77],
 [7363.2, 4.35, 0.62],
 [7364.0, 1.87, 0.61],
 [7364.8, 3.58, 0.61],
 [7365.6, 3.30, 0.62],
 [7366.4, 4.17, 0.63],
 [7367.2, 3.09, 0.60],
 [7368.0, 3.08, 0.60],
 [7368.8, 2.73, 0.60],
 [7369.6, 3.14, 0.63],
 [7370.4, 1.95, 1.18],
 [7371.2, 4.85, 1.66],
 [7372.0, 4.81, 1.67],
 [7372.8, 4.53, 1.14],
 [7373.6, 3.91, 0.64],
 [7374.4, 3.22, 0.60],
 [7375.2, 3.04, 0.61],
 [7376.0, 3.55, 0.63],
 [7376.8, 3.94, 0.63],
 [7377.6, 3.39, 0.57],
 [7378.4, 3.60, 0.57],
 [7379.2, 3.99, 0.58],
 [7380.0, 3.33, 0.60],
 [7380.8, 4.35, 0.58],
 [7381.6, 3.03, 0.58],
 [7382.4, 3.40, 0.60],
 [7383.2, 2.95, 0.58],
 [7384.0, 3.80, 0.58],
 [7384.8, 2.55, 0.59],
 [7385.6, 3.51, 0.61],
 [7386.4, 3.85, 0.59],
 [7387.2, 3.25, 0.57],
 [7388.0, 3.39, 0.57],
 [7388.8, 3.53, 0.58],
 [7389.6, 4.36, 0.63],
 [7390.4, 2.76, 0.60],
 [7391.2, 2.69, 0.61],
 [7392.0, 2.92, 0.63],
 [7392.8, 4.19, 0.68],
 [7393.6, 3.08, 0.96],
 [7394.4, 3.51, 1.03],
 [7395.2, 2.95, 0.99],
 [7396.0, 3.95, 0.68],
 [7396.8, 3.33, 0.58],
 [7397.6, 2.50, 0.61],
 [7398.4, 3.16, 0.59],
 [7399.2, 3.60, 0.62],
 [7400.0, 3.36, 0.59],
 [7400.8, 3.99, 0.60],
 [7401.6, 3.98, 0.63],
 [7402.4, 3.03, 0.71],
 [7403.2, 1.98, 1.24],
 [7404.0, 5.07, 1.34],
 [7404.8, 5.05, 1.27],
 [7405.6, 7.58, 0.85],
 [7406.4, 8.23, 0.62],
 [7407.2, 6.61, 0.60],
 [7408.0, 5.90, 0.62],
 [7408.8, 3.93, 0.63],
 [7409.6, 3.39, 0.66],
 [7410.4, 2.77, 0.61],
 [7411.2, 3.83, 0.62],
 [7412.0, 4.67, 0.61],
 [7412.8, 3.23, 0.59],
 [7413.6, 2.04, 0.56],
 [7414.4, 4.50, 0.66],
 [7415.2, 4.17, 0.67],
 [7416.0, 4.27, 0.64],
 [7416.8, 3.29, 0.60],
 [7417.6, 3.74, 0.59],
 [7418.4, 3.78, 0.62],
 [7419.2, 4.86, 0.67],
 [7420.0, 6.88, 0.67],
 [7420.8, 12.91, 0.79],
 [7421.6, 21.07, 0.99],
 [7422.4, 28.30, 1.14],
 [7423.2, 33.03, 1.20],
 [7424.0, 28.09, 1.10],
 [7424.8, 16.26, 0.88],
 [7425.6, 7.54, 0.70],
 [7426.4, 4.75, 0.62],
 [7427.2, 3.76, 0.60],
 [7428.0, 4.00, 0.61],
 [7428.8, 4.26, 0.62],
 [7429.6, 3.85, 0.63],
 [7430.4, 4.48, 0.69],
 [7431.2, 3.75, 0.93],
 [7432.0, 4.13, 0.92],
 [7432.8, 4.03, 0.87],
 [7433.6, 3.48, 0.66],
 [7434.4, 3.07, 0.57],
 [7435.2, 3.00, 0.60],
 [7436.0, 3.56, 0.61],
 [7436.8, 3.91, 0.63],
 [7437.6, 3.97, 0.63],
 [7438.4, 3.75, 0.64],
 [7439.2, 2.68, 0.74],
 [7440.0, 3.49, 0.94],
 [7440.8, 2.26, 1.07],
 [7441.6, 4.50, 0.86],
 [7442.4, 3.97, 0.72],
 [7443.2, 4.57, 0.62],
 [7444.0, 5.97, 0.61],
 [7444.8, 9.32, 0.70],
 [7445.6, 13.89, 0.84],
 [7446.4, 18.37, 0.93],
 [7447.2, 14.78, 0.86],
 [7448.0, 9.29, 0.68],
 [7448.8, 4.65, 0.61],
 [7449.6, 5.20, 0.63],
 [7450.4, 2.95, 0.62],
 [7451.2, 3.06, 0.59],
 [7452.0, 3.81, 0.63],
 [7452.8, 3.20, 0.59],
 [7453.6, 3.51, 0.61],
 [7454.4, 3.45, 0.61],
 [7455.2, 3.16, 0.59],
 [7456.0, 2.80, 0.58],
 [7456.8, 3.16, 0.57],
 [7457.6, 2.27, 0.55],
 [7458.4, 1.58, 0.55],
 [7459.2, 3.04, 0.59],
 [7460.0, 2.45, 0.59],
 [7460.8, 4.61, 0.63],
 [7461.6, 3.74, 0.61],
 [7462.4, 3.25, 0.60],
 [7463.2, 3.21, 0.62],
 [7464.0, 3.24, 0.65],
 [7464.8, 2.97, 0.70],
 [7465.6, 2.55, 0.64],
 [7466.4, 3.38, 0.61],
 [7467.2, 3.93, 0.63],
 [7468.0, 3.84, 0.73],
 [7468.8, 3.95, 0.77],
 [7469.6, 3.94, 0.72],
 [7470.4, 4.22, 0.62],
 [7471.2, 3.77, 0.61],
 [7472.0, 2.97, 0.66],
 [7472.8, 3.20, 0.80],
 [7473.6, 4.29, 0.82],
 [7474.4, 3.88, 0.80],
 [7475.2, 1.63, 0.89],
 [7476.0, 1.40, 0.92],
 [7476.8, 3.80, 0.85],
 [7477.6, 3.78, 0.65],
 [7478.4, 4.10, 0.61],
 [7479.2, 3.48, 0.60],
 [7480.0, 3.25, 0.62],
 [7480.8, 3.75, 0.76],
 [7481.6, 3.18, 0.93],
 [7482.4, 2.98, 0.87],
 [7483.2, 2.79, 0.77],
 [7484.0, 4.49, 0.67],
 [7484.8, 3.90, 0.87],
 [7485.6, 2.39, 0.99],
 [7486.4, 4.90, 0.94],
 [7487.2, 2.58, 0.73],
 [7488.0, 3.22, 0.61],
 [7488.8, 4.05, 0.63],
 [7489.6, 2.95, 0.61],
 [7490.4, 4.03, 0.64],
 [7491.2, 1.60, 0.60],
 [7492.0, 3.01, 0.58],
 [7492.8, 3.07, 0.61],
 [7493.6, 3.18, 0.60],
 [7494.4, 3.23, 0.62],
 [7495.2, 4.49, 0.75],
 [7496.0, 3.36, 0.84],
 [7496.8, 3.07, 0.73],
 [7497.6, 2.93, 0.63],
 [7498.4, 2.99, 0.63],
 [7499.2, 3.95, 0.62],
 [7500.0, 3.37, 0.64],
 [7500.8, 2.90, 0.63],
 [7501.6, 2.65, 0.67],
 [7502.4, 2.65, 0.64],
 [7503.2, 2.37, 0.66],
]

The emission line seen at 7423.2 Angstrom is Halpha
